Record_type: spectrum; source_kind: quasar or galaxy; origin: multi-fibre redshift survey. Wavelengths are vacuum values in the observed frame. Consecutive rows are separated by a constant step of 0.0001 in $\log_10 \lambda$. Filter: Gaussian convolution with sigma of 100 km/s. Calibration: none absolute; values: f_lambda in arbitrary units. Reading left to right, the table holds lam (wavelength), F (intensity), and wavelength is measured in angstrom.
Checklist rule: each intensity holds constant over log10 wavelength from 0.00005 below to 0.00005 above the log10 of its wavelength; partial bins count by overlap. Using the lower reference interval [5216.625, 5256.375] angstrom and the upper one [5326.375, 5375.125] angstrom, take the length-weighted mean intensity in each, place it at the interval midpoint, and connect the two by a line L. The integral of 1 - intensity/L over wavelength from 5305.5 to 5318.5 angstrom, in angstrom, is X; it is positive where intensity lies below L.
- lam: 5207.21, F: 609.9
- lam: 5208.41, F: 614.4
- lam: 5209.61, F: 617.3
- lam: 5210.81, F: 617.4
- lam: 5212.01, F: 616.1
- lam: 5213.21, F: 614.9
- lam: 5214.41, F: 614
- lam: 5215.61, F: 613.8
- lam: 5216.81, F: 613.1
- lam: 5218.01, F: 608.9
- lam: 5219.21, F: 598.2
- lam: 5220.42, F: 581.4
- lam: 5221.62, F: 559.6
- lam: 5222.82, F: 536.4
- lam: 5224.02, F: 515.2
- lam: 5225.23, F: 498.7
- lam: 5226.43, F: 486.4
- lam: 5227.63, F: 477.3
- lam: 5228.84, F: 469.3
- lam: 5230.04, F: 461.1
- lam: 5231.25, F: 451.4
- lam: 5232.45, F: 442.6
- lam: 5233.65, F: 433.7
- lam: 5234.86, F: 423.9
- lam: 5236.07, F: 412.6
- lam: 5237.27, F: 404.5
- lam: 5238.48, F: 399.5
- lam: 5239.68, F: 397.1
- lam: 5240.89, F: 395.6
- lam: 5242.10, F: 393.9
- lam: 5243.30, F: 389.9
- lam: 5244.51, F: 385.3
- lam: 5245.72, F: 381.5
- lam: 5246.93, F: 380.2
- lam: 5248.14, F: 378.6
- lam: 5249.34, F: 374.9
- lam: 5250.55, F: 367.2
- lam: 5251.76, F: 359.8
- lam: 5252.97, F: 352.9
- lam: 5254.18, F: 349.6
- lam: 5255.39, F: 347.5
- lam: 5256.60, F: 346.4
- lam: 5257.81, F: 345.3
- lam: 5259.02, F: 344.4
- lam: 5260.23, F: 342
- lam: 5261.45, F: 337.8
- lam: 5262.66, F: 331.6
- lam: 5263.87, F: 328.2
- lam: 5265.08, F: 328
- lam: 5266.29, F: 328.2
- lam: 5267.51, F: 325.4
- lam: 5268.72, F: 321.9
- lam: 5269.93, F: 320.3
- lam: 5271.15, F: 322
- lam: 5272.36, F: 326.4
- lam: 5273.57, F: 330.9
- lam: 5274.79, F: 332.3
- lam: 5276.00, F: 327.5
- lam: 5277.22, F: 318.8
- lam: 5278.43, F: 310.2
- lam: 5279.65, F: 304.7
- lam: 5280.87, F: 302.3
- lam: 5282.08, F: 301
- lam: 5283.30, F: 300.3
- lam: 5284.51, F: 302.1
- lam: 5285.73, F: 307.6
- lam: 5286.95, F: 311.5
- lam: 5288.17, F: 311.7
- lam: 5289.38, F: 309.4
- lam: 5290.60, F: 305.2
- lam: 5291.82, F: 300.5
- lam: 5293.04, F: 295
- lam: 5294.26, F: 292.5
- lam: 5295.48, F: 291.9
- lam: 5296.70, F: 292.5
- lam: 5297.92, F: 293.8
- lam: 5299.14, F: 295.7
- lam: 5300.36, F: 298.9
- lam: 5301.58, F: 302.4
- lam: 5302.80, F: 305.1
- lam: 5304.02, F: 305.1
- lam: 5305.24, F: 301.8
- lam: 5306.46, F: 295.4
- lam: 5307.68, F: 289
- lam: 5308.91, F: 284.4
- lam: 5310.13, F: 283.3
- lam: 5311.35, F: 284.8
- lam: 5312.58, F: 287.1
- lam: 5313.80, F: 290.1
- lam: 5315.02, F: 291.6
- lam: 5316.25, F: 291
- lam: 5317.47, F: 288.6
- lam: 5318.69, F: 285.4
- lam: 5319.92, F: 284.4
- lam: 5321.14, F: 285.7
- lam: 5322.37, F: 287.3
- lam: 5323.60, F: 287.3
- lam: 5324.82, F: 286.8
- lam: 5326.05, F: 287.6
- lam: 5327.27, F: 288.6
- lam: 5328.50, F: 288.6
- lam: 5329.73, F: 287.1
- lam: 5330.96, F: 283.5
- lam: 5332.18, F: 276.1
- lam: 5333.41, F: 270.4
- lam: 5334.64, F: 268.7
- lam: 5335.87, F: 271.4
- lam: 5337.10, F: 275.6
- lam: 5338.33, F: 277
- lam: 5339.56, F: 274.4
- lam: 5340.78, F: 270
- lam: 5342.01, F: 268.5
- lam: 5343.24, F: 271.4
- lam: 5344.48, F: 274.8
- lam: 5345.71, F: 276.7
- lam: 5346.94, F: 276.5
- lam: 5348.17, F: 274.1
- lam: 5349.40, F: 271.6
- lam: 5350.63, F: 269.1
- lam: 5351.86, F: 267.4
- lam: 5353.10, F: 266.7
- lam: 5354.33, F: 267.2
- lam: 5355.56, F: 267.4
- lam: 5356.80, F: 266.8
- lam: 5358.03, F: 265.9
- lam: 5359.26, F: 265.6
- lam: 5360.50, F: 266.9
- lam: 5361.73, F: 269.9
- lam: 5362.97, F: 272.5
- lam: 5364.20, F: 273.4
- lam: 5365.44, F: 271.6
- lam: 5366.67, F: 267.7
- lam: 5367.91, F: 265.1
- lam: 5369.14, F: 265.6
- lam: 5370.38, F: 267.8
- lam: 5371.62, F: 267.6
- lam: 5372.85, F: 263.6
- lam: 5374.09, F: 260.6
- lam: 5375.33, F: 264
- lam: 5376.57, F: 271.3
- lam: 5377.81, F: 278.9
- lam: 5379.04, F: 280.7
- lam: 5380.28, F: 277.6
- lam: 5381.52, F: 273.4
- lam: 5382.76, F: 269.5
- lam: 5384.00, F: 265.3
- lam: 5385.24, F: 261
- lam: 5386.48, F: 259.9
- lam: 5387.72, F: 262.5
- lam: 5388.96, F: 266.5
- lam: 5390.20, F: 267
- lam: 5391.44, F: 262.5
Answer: 1.6 angstrom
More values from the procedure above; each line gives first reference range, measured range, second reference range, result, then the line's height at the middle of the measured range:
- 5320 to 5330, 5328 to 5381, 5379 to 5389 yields 1.13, 278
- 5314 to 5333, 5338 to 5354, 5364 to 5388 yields 0.39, 279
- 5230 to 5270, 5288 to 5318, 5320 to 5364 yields 1.99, 316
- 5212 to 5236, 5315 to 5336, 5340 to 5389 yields 3.47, 340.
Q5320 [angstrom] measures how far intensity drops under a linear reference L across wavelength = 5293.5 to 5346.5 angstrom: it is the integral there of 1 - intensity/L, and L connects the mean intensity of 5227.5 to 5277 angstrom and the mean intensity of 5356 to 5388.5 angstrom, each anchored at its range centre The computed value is 4.56 angstrom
